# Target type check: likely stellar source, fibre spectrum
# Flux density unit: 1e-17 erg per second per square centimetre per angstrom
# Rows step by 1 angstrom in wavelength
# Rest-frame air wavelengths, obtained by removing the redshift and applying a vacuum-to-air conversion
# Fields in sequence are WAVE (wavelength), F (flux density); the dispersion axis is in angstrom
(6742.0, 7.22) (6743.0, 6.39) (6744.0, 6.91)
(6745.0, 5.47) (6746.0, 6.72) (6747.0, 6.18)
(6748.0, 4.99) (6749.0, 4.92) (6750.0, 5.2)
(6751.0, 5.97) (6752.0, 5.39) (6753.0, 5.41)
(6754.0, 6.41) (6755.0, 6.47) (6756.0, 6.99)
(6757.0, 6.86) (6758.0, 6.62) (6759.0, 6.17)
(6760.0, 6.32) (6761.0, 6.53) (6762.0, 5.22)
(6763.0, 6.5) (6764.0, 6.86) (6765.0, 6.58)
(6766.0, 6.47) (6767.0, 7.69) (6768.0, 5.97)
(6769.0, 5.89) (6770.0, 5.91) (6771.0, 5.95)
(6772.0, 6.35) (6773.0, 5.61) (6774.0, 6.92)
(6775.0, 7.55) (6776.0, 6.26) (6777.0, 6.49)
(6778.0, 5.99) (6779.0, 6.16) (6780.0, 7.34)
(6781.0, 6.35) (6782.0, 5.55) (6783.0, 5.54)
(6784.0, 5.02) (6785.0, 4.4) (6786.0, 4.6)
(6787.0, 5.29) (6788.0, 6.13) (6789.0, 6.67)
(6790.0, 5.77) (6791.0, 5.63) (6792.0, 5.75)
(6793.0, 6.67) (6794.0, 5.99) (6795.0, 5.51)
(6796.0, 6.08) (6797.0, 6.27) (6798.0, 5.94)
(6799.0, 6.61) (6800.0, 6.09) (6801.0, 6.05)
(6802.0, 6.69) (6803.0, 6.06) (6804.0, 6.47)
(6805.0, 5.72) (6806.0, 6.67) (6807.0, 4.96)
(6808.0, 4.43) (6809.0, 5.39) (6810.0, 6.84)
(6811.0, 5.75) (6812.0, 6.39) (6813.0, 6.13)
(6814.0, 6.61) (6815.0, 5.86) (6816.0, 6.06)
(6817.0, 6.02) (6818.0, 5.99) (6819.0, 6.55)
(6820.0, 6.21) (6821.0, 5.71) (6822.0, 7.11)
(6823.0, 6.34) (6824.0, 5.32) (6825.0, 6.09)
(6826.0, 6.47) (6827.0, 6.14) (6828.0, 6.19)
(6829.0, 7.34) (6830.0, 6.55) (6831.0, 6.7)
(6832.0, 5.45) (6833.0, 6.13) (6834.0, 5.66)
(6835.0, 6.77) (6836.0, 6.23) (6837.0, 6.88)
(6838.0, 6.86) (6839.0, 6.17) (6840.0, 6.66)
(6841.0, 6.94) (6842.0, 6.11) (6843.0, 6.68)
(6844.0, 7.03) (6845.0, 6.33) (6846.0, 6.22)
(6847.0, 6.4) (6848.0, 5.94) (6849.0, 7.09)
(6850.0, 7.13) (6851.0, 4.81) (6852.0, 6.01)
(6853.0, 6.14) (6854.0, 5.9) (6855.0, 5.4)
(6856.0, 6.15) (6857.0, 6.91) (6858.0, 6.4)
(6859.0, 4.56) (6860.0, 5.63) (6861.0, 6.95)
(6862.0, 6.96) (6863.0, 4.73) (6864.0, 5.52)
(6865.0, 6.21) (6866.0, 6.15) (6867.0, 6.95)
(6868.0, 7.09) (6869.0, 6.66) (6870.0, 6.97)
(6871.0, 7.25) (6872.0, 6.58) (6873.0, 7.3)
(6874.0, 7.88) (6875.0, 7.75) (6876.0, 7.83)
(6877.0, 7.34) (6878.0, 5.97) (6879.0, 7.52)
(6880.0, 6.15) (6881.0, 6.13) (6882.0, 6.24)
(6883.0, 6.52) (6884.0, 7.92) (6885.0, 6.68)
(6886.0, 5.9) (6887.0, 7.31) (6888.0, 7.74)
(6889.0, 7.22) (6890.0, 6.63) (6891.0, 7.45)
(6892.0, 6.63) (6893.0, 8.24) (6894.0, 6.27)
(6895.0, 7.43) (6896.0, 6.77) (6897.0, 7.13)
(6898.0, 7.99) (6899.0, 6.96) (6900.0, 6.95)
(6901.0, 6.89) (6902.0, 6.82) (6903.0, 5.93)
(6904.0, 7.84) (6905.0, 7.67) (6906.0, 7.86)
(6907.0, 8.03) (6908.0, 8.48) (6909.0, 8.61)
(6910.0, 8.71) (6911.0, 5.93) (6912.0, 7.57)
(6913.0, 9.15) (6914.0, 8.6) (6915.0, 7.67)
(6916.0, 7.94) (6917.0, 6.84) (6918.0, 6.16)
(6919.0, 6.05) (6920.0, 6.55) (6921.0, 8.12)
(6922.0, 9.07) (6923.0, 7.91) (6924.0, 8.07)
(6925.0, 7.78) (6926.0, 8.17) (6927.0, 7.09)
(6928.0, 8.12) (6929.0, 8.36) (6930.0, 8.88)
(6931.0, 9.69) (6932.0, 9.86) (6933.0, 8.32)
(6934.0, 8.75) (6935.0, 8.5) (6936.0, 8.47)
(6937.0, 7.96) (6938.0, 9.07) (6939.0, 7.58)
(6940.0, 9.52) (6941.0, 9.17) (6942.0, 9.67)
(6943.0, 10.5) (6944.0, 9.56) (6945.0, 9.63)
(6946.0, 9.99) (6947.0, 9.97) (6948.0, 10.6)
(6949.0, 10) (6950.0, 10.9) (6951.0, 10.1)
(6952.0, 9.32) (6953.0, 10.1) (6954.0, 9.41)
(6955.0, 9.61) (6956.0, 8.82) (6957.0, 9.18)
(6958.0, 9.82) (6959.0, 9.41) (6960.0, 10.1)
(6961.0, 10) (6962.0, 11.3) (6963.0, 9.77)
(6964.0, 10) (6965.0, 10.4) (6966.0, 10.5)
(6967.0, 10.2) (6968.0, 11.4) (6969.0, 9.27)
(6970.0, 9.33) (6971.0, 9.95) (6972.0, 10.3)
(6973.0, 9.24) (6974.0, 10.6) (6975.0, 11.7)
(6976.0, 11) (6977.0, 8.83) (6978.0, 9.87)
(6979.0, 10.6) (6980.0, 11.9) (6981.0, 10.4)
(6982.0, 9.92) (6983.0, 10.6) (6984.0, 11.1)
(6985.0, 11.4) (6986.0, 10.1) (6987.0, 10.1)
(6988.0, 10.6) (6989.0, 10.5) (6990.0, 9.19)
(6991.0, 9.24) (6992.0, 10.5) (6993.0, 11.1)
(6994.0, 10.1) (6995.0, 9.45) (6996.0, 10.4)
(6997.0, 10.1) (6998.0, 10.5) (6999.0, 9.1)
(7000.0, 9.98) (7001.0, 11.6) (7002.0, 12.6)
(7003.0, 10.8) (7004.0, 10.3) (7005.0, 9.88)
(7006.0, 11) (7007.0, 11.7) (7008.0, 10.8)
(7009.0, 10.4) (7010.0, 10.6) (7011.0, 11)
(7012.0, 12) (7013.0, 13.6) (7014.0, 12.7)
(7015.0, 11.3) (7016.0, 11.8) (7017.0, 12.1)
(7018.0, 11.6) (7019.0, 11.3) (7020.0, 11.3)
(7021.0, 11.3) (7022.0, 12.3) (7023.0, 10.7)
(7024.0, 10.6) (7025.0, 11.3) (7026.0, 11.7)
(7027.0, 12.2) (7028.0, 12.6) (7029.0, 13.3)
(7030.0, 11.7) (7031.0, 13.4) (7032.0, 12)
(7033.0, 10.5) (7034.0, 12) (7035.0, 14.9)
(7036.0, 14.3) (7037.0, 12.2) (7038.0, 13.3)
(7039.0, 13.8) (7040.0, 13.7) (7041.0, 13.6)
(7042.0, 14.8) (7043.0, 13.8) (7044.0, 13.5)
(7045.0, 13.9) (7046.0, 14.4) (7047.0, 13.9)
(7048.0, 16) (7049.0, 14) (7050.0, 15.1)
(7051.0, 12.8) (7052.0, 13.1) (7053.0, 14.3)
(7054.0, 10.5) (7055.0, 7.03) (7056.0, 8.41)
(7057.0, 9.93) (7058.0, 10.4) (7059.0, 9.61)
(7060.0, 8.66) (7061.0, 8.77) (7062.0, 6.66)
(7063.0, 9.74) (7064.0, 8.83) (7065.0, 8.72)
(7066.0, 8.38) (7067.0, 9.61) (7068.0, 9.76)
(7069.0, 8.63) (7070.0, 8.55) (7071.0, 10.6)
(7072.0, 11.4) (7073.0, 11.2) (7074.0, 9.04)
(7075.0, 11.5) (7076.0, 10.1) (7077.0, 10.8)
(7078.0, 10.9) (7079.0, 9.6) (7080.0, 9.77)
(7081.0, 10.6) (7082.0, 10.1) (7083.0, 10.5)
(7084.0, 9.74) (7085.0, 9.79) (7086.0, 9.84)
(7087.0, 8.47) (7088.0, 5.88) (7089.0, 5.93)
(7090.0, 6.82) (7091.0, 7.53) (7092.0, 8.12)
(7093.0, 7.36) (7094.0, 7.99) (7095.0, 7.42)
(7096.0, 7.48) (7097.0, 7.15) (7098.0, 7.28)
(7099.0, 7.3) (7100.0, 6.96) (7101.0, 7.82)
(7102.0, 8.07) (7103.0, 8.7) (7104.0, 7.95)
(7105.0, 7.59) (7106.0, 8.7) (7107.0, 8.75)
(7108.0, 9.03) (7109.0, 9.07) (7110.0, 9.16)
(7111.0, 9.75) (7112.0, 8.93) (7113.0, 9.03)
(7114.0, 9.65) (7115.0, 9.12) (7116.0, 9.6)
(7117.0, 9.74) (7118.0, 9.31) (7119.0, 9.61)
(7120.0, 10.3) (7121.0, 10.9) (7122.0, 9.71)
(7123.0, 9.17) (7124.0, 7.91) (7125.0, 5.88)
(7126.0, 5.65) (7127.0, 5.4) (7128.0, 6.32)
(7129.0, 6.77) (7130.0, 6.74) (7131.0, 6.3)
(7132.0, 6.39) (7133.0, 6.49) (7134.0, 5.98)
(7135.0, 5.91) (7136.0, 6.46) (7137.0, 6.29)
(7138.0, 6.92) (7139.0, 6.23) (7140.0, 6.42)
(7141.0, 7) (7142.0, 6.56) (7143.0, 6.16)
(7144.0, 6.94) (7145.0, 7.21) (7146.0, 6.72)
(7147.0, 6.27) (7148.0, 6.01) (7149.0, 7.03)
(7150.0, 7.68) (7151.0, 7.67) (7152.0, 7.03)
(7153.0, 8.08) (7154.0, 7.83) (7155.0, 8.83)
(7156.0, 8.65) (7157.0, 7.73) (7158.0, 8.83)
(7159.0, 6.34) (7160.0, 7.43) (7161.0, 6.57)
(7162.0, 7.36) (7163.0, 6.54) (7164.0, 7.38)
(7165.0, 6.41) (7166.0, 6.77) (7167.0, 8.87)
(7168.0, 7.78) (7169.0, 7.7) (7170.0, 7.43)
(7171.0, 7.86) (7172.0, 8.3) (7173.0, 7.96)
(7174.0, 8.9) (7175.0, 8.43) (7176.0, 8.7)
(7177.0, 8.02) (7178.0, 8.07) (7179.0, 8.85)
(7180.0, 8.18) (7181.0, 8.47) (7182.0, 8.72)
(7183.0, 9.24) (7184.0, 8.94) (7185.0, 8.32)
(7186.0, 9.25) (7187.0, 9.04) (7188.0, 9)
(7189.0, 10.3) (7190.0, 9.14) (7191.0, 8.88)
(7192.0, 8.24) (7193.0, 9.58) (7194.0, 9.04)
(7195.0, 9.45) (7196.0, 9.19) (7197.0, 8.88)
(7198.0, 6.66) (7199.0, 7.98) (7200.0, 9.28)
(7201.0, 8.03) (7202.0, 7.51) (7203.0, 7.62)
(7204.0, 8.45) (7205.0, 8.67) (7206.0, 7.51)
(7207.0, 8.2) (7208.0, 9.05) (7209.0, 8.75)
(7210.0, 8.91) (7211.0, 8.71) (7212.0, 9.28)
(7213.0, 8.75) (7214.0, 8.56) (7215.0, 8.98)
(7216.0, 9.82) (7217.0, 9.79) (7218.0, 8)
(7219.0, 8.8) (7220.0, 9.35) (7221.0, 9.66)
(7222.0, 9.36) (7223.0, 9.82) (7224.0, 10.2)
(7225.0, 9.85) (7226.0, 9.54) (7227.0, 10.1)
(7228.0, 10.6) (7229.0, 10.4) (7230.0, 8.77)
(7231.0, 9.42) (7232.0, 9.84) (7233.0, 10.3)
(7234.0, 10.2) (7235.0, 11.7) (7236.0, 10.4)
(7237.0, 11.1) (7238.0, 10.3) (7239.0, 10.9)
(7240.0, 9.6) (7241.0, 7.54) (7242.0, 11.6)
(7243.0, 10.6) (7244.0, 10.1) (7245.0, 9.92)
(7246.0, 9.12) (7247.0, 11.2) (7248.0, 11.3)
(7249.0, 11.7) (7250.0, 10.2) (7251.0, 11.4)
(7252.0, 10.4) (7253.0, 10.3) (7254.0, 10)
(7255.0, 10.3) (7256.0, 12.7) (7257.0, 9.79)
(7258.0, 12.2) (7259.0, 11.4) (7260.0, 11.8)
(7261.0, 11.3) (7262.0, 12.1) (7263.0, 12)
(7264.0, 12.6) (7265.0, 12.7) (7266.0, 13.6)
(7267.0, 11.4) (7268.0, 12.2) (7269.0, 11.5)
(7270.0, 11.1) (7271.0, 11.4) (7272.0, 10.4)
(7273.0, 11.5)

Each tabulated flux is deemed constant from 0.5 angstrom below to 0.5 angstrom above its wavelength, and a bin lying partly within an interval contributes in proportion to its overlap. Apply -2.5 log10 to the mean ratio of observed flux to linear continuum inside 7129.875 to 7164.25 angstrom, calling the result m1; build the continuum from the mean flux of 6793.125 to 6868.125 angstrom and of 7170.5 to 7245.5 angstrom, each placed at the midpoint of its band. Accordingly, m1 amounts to 0.24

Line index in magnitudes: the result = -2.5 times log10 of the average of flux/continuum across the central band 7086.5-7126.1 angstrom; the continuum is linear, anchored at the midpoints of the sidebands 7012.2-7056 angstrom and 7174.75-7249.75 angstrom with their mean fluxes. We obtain 0.33 mag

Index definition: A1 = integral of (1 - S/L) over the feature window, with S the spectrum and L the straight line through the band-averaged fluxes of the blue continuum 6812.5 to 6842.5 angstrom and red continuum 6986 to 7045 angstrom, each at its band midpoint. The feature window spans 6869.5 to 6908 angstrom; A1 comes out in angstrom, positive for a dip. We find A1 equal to 4.4 angstrom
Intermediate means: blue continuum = 6.31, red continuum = 11.6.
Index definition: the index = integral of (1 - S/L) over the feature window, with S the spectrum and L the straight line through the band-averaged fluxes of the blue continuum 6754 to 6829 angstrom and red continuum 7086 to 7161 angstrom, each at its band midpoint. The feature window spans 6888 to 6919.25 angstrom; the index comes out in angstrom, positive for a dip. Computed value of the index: -3.4 angstrom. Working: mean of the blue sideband 6.14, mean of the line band 7.38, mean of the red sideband 7.65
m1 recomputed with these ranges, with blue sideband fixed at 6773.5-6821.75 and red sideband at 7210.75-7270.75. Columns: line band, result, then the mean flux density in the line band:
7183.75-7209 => 0.158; 8.65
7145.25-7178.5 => 0.260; 7.61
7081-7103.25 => 0.115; 8.06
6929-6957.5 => -0.245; 9.38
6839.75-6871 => 0.053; 6.29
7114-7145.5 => 0.246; 7.44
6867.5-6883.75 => -0.025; 6.96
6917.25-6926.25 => -0.035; 7.51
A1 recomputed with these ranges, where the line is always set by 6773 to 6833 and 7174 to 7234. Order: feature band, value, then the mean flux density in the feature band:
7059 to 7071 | -1.36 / 8.87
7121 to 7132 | 1.66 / 7.14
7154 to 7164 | 1.22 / 7.59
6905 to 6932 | -3.99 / 7.93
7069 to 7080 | -3.05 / 10.3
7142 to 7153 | 2.12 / 6.91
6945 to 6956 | -4.30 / 9.93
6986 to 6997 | -3.97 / 10.1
